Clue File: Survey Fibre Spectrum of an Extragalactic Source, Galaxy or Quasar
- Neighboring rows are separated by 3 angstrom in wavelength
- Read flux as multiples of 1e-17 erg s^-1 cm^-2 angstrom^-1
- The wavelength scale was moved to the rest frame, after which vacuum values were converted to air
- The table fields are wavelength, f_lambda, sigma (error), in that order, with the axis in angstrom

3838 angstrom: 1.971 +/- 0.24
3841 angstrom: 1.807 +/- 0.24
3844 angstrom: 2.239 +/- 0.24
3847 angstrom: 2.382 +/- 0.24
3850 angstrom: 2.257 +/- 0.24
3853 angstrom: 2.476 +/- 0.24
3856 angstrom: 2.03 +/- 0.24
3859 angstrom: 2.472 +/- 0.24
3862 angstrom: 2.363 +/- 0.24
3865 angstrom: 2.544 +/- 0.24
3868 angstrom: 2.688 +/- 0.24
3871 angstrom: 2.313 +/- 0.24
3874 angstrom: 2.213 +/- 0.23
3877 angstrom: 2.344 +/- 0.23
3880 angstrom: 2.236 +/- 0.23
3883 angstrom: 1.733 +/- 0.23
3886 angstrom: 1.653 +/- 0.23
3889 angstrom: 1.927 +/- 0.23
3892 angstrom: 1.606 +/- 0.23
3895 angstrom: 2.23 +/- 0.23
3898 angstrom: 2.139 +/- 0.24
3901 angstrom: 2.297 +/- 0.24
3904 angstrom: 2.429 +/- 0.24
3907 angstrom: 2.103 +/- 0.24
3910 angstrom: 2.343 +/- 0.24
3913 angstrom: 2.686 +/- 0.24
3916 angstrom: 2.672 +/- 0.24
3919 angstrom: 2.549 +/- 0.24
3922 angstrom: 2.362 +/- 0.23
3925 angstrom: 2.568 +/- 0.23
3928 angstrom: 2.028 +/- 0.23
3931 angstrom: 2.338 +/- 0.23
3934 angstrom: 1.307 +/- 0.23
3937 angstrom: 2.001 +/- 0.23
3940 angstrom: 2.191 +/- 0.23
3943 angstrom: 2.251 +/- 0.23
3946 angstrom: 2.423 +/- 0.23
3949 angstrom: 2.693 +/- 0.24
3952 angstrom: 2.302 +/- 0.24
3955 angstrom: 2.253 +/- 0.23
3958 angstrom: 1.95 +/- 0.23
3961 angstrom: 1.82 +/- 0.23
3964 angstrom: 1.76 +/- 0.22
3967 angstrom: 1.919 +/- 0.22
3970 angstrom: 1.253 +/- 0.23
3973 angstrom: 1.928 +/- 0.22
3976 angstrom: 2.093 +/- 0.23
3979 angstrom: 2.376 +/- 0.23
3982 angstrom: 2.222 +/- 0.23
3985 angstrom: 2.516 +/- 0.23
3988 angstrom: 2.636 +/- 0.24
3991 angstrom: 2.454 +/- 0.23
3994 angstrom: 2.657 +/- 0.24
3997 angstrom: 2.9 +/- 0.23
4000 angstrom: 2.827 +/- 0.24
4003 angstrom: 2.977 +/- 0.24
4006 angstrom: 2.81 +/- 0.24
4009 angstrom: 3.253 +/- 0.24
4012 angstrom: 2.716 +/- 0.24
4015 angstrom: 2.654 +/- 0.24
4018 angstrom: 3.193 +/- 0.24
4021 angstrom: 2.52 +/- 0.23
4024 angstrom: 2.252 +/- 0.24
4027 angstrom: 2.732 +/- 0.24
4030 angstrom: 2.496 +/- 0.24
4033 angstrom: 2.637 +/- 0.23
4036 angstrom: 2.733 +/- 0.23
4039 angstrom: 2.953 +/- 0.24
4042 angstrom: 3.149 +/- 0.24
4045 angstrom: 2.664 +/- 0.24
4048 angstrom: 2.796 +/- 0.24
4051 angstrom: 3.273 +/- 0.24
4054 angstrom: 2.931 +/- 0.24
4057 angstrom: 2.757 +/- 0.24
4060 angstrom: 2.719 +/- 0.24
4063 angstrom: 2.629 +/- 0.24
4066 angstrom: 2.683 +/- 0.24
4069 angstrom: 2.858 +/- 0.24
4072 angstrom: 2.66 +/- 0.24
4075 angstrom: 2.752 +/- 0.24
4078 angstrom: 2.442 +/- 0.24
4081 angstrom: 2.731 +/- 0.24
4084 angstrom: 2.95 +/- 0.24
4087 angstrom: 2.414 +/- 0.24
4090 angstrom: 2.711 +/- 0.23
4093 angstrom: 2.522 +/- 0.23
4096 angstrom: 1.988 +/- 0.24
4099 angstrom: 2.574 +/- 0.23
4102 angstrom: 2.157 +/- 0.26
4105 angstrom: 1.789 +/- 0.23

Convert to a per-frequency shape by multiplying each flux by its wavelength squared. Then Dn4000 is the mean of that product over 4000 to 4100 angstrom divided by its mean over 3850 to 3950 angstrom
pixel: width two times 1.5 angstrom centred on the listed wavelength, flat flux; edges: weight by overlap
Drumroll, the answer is 1.31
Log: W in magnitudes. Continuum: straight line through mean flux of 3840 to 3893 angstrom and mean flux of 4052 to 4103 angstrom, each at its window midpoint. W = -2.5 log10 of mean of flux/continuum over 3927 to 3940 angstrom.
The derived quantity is 0.196 mag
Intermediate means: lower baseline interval 2.19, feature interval 1.95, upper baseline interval 2.63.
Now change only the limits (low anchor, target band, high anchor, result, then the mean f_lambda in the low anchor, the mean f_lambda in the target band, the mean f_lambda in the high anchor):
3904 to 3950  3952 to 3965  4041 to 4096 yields 0.199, 2.3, 1.99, 2.73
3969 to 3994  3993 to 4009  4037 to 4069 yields -0.197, 2.23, 2.88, 2.85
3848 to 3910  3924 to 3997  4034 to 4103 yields 0.116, 2.21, 2.18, 2.7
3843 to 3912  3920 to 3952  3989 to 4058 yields 0.105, 2.22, 2.23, 2.8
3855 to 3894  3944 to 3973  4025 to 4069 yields 0.206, 2.17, 2.04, 2.79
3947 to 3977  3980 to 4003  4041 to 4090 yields -0.178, 2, 2.62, 2.77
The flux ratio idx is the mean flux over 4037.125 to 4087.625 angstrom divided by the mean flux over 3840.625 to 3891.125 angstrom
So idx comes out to 1.26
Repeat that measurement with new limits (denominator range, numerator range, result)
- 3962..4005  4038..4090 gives 1.20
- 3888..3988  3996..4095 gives 1.27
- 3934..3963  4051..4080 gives 1.27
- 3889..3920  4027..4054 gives 1.24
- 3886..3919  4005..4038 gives 1.22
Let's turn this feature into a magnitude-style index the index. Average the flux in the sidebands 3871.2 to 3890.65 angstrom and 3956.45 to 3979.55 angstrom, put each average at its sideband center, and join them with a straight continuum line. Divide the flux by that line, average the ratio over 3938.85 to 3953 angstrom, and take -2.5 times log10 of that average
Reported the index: -0.24 mag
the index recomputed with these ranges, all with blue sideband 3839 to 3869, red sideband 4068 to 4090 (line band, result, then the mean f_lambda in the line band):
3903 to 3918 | -0.019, 2.45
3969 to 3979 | 0.317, 1.88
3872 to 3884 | 0.095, 2.16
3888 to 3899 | 0.205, 1.97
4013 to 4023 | -0.071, 2.76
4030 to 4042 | -0.069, 2.79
